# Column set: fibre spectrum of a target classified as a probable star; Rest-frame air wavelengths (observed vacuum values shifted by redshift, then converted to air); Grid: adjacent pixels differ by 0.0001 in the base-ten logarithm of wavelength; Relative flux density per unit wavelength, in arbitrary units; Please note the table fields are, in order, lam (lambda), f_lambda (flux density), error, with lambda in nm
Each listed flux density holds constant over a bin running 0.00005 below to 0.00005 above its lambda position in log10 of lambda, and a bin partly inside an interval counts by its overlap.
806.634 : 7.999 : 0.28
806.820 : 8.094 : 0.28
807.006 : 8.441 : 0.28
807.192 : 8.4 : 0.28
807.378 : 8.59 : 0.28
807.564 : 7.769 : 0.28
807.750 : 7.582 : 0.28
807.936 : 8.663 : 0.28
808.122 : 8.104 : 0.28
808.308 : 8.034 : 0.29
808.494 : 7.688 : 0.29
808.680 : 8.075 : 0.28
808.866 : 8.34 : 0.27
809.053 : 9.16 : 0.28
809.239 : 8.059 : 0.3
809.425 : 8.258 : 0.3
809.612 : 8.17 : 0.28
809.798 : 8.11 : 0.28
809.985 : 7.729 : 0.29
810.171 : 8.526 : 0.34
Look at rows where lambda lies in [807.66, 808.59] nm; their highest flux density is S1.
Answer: 8.663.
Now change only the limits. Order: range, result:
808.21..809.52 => 9.16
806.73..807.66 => 8.59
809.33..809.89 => 8.258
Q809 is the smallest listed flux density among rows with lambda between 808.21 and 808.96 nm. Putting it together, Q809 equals 7.688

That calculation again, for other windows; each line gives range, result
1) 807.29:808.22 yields 7.582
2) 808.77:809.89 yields 8.059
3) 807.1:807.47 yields 8.4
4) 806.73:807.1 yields 8.094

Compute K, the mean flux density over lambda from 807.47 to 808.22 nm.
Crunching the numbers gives 8.03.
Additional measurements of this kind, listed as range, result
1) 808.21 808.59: 7.87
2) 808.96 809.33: 8.62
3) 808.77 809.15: 8.73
